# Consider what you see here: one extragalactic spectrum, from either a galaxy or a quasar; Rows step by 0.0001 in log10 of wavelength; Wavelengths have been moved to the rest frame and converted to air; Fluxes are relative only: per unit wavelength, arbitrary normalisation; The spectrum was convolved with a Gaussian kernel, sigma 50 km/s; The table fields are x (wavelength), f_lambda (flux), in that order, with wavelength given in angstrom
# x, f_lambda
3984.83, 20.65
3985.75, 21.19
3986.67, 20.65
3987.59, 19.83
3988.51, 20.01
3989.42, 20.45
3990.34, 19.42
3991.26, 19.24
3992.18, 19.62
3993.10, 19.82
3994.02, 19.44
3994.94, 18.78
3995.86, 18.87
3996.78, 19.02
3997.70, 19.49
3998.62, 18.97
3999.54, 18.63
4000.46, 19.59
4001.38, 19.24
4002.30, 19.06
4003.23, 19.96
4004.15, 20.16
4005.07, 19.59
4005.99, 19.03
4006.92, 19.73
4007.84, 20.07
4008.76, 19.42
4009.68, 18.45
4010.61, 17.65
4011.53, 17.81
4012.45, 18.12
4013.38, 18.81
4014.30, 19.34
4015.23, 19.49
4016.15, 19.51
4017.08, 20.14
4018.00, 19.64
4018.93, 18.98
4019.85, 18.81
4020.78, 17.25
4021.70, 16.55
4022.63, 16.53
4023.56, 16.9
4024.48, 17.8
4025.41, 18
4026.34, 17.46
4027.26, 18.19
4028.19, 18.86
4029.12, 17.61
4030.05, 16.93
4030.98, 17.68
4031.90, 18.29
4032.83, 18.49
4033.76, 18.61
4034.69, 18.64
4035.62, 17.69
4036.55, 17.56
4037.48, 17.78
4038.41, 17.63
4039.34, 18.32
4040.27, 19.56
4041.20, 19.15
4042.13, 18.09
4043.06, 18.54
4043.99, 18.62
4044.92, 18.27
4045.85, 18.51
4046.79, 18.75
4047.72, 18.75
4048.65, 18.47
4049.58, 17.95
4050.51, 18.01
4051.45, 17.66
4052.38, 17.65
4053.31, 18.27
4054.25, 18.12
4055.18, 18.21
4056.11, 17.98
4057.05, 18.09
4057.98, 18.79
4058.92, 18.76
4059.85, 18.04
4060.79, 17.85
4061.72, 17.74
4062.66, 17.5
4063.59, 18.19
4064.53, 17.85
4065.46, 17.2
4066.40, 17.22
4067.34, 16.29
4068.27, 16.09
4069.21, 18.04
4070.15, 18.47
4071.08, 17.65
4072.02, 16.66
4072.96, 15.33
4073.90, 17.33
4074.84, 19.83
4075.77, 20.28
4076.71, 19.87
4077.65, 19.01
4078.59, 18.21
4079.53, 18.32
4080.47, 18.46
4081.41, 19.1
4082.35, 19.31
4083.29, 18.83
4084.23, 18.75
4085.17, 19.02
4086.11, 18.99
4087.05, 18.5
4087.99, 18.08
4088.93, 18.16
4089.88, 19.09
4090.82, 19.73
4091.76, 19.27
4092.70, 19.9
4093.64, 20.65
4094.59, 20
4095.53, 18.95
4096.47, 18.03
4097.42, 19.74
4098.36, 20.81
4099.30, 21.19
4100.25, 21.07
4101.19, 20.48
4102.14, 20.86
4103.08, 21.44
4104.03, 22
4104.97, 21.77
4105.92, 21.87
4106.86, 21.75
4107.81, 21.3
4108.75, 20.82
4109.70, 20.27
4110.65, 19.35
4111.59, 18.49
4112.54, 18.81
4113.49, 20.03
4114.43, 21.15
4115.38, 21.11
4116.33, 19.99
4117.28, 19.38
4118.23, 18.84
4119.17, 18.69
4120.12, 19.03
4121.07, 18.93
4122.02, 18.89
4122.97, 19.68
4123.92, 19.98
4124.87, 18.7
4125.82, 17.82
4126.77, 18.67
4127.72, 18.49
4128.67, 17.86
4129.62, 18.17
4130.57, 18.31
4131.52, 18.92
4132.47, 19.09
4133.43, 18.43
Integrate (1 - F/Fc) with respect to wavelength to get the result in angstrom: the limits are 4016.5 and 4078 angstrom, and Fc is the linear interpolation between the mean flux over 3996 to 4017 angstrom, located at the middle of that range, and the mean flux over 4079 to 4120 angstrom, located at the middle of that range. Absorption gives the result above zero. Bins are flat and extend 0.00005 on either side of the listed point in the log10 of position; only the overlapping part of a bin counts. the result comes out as 4.32 angstrom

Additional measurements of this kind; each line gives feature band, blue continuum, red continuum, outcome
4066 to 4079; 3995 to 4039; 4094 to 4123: 1.10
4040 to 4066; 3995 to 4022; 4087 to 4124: 1.65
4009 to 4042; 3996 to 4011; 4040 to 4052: 1.06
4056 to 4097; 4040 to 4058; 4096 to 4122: 1.75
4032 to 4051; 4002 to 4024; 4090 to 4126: 0.78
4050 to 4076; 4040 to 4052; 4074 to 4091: 1.22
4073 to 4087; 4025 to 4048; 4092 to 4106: 0.71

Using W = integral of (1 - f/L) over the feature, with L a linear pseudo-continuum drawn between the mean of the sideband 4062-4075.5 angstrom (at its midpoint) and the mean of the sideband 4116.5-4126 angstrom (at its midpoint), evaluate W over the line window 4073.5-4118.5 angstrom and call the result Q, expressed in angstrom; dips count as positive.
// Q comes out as -3.6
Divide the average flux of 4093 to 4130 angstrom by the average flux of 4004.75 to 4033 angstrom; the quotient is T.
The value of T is 1.08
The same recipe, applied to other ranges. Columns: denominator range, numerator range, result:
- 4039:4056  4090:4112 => 1.11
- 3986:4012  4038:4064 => 0.94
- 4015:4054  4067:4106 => 1.05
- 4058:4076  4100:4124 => 1.14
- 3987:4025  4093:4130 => 1.05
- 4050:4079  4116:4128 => 1.06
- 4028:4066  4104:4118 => 1.13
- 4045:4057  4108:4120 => 1.09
